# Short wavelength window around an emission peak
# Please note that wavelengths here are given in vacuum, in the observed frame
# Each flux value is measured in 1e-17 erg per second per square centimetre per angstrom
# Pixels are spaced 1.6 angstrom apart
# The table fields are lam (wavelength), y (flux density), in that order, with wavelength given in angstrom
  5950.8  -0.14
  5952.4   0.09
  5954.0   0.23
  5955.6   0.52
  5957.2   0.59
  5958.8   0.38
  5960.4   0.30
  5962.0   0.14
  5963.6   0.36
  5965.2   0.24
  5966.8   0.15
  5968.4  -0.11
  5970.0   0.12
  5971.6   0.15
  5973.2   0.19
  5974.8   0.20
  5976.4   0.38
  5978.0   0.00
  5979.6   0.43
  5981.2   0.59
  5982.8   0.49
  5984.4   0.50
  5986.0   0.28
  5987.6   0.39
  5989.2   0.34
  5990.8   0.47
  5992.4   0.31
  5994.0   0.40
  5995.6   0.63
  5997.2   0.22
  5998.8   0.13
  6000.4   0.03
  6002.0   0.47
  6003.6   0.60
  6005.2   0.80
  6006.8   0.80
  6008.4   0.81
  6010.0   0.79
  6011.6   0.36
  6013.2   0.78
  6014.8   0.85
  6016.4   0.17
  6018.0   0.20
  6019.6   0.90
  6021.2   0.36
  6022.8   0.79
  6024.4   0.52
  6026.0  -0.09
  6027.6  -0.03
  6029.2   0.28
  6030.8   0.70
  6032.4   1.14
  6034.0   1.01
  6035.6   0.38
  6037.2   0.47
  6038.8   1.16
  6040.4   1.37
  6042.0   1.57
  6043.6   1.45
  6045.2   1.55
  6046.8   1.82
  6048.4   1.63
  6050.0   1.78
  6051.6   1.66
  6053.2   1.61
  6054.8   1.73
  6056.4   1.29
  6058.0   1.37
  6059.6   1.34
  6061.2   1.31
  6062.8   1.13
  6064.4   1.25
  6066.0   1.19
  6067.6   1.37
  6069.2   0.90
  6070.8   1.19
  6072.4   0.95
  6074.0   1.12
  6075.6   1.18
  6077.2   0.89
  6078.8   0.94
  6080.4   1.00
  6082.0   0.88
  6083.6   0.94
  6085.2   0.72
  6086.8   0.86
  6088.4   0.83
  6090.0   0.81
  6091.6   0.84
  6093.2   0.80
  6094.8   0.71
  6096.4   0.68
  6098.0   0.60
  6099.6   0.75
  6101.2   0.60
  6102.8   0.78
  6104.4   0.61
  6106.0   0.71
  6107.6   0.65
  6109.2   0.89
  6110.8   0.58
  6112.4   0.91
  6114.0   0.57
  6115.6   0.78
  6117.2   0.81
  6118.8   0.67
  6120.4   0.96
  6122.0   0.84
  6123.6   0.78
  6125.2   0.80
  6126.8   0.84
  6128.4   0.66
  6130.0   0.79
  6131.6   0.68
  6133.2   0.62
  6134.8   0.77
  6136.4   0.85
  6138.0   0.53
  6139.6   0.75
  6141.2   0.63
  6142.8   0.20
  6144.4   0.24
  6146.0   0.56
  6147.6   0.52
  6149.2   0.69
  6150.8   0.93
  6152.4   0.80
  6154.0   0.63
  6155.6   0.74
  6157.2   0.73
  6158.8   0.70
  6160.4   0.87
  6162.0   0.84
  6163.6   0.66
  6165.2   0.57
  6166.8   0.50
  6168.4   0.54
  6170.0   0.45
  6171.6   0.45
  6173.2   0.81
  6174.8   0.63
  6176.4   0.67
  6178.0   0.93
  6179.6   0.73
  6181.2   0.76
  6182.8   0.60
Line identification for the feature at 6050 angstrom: Ly-alpha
